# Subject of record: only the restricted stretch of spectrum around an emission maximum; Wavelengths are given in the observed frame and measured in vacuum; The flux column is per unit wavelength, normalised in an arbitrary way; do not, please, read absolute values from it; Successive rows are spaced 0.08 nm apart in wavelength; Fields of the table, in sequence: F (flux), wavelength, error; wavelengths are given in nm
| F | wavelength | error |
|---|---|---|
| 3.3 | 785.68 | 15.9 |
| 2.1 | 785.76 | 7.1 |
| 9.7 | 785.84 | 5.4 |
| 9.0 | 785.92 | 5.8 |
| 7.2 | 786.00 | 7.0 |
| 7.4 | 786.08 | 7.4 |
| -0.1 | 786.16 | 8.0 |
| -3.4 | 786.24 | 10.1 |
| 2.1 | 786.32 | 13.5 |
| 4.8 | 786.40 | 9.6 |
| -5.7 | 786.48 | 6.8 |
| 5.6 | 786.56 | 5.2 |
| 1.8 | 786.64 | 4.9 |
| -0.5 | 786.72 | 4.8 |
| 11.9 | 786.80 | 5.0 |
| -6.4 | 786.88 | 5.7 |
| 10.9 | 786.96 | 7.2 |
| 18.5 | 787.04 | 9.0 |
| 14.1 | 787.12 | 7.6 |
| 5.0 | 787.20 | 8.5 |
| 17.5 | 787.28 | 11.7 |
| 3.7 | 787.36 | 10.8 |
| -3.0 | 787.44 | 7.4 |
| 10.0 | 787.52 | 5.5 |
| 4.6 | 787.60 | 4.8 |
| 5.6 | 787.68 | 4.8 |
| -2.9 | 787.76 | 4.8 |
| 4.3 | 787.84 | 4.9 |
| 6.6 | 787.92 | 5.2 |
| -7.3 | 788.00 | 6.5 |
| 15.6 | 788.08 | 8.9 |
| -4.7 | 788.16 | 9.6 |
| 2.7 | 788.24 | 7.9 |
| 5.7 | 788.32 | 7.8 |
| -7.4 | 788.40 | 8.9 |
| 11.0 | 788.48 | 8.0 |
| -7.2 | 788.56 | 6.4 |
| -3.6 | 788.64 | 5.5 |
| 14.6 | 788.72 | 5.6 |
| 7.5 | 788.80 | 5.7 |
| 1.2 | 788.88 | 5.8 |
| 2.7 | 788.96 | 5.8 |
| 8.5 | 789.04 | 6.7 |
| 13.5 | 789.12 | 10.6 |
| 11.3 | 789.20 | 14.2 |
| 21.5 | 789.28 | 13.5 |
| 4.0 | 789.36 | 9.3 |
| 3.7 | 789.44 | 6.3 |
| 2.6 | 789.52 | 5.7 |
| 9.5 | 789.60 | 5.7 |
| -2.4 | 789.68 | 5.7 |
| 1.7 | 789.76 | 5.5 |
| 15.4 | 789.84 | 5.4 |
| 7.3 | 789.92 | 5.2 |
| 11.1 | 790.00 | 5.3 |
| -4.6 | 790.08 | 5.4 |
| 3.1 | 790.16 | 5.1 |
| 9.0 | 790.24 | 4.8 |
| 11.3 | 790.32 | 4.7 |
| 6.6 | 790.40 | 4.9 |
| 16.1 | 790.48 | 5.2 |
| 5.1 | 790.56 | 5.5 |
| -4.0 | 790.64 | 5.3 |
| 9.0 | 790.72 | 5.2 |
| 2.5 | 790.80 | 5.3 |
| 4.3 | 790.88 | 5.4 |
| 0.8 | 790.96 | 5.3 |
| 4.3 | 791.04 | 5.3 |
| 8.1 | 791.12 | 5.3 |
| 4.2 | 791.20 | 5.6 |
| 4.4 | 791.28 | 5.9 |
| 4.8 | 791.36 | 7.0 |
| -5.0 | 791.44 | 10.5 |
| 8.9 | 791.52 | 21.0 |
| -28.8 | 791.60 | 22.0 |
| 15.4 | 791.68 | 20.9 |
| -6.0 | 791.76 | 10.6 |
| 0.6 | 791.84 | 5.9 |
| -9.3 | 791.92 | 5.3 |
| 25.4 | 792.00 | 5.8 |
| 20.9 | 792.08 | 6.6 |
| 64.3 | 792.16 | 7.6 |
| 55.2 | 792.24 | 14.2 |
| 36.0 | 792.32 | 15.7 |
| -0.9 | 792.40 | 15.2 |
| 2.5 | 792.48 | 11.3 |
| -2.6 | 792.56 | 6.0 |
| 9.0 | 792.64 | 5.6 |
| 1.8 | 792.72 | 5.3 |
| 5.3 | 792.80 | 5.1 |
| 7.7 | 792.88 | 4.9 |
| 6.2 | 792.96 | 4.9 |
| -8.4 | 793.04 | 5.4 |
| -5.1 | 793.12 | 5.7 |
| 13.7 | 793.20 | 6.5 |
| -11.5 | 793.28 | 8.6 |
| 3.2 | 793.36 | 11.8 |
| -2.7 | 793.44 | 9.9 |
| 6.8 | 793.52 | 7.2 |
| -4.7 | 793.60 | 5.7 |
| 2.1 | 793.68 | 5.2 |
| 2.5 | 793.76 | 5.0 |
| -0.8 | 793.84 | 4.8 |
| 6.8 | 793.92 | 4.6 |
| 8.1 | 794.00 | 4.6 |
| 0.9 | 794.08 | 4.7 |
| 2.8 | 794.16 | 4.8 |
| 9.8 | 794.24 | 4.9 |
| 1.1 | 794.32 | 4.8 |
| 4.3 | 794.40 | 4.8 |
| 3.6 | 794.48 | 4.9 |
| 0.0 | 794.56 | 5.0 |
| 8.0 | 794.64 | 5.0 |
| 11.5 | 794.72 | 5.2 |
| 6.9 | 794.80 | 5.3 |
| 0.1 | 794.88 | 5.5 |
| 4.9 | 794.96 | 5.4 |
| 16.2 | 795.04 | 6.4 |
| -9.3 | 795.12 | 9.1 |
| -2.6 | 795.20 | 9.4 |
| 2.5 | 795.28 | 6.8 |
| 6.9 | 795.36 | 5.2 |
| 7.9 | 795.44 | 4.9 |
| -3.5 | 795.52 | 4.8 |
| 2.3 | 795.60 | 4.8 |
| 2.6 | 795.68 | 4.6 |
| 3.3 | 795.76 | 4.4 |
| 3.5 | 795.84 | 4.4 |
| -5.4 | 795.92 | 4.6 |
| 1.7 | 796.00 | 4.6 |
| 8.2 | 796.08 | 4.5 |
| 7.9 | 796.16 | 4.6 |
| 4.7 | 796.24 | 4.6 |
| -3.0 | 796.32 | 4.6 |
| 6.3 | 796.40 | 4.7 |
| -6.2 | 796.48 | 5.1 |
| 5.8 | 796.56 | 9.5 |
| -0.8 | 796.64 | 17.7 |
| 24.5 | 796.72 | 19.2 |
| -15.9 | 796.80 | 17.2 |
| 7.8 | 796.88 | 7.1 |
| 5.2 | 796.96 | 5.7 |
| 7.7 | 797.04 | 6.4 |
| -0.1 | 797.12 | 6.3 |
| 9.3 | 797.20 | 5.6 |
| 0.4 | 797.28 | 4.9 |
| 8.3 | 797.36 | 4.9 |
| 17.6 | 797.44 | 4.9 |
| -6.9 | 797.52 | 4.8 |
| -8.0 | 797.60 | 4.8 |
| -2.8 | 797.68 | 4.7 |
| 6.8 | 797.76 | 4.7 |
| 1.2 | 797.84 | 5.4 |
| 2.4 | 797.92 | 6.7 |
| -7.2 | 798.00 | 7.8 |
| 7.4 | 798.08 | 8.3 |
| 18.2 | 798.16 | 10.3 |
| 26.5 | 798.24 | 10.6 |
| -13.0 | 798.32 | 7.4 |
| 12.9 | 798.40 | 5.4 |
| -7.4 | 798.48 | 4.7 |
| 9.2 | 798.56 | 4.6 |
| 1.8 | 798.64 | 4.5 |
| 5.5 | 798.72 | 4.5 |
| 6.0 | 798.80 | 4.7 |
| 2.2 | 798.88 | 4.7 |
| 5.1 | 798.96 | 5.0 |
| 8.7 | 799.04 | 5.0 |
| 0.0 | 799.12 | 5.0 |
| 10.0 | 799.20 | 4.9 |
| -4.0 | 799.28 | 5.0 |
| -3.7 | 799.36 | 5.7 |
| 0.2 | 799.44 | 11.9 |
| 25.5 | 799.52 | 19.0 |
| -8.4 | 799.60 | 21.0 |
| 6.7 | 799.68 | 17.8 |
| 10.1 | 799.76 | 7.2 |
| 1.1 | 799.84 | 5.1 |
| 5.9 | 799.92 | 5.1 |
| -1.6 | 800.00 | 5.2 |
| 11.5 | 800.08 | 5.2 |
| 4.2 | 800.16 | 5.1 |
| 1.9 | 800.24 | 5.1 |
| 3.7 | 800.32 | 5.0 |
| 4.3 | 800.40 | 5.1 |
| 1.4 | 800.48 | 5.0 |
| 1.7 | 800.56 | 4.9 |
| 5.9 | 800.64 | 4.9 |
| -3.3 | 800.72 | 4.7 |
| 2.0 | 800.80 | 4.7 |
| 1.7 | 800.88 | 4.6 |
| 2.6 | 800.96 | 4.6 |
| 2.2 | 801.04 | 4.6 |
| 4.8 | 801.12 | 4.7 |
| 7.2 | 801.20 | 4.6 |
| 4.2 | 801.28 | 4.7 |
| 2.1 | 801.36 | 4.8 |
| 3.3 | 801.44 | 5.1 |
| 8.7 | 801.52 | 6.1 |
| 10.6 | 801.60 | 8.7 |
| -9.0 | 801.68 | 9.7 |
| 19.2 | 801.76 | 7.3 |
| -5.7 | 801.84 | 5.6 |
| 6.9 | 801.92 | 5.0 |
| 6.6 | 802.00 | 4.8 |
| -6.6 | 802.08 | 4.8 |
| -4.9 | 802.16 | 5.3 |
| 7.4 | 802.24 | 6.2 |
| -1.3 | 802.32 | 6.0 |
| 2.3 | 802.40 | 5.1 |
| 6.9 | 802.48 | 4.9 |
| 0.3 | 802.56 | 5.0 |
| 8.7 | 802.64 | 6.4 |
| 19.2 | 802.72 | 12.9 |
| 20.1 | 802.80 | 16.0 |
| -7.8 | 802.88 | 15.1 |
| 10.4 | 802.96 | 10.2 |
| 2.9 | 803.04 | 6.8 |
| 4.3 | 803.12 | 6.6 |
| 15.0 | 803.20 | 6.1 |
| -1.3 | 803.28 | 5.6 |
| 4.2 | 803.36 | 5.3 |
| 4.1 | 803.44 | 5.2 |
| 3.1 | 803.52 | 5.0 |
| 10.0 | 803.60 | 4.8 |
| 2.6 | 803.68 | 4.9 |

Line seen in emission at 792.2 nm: H-alpha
